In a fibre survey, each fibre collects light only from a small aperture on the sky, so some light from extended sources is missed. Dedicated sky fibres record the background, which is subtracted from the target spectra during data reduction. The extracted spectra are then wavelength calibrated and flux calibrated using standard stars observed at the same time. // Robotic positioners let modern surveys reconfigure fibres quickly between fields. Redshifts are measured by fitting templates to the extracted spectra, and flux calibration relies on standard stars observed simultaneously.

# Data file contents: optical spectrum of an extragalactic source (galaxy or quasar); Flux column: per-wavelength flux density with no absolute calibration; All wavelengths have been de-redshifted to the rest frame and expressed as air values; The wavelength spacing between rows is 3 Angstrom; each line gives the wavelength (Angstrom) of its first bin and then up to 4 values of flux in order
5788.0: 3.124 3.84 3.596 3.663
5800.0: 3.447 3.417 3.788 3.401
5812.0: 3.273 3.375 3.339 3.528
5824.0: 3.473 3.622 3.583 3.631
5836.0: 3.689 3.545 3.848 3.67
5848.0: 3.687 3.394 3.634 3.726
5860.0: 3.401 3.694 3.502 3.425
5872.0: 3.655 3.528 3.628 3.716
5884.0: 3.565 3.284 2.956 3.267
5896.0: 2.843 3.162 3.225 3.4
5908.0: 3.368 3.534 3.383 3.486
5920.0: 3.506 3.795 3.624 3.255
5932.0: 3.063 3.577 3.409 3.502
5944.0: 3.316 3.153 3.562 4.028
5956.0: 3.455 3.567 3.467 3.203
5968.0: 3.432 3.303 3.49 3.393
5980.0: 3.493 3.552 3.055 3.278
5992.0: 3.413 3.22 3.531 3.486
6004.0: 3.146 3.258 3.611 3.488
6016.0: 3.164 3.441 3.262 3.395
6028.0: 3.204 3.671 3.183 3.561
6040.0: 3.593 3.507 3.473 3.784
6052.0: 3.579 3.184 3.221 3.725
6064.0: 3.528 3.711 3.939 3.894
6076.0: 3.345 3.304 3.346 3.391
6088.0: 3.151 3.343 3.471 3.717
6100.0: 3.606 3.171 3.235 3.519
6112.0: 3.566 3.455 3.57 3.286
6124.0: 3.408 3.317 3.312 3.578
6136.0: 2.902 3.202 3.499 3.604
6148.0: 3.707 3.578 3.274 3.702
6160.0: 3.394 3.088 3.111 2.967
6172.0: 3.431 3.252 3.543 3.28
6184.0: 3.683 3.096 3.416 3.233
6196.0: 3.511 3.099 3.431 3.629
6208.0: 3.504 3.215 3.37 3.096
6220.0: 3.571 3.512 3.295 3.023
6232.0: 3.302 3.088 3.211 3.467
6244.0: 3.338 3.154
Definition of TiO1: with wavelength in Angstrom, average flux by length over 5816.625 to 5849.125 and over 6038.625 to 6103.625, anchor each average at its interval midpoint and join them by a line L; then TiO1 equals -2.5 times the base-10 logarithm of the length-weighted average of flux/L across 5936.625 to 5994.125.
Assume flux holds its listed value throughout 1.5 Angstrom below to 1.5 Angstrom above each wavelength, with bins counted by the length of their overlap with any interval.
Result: 0.039 mag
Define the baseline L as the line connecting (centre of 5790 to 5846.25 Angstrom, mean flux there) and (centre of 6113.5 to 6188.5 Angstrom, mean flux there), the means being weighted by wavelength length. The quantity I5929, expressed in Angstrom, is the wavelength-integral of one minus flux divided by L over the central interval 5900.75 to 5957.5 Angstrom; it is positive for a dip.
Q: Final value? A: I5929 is 0.7 Angstrom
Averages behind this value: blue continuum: 3.56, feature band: 3.46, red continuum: 3.37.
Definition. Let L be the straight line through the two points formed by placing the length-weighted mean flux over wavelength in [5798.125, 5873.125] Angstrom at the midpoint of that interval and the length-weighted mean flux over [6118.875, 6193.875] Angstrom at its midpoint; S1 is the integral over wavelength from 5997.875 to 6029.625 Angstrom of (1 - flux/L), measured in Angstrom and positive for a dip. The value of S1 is 0.80 Angstrom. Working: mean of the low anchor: 3.55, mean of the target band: 3.36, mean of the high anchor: 3.36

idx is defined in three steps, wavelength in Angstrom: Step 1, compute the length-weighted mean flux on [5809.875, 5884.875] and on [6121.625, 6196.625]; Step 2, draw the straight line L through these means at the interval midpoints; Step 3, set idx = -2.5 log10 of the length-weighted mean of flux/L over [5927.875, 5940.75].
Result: 0.05 mag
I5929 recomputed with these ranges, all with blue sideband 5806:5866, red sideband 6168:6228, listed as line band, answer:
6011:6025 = 0.4 Angstrom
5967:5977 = 0.2 Angstrom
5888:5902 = 1.8 Angstrom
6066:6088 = -0.7 Angstrom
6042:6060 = -0.1 Angstrom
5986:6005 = 0.8 Angstrom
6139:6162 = -0.8 Angstrom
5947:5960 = -0.4 Angstrom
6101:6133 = 0.1 Angstrom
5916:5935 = 0.2 Angstrom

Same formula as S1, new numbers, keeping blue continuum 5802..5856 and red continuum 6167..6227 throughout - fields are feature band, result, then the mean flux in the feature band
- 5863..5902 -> 1.6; 3.38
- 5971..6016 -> 1.1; 3.38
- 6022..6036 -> 0.3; 3.36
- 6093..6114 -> -0.4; 3.47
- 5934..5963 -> -0.1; 3.5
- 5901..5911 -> 0.4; 3.37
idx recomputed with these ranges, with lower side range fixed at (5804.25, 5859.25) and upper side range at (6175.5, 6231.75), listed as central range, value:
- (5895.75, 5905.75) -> 0.113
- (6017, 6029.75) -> 0.042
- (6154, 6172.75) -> 0.034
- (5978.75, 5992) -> 0.041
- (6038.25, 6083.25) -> -0.033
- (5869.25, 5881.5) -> -0.019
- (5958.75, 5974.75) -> 0.030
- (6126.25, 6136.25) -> 0.025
